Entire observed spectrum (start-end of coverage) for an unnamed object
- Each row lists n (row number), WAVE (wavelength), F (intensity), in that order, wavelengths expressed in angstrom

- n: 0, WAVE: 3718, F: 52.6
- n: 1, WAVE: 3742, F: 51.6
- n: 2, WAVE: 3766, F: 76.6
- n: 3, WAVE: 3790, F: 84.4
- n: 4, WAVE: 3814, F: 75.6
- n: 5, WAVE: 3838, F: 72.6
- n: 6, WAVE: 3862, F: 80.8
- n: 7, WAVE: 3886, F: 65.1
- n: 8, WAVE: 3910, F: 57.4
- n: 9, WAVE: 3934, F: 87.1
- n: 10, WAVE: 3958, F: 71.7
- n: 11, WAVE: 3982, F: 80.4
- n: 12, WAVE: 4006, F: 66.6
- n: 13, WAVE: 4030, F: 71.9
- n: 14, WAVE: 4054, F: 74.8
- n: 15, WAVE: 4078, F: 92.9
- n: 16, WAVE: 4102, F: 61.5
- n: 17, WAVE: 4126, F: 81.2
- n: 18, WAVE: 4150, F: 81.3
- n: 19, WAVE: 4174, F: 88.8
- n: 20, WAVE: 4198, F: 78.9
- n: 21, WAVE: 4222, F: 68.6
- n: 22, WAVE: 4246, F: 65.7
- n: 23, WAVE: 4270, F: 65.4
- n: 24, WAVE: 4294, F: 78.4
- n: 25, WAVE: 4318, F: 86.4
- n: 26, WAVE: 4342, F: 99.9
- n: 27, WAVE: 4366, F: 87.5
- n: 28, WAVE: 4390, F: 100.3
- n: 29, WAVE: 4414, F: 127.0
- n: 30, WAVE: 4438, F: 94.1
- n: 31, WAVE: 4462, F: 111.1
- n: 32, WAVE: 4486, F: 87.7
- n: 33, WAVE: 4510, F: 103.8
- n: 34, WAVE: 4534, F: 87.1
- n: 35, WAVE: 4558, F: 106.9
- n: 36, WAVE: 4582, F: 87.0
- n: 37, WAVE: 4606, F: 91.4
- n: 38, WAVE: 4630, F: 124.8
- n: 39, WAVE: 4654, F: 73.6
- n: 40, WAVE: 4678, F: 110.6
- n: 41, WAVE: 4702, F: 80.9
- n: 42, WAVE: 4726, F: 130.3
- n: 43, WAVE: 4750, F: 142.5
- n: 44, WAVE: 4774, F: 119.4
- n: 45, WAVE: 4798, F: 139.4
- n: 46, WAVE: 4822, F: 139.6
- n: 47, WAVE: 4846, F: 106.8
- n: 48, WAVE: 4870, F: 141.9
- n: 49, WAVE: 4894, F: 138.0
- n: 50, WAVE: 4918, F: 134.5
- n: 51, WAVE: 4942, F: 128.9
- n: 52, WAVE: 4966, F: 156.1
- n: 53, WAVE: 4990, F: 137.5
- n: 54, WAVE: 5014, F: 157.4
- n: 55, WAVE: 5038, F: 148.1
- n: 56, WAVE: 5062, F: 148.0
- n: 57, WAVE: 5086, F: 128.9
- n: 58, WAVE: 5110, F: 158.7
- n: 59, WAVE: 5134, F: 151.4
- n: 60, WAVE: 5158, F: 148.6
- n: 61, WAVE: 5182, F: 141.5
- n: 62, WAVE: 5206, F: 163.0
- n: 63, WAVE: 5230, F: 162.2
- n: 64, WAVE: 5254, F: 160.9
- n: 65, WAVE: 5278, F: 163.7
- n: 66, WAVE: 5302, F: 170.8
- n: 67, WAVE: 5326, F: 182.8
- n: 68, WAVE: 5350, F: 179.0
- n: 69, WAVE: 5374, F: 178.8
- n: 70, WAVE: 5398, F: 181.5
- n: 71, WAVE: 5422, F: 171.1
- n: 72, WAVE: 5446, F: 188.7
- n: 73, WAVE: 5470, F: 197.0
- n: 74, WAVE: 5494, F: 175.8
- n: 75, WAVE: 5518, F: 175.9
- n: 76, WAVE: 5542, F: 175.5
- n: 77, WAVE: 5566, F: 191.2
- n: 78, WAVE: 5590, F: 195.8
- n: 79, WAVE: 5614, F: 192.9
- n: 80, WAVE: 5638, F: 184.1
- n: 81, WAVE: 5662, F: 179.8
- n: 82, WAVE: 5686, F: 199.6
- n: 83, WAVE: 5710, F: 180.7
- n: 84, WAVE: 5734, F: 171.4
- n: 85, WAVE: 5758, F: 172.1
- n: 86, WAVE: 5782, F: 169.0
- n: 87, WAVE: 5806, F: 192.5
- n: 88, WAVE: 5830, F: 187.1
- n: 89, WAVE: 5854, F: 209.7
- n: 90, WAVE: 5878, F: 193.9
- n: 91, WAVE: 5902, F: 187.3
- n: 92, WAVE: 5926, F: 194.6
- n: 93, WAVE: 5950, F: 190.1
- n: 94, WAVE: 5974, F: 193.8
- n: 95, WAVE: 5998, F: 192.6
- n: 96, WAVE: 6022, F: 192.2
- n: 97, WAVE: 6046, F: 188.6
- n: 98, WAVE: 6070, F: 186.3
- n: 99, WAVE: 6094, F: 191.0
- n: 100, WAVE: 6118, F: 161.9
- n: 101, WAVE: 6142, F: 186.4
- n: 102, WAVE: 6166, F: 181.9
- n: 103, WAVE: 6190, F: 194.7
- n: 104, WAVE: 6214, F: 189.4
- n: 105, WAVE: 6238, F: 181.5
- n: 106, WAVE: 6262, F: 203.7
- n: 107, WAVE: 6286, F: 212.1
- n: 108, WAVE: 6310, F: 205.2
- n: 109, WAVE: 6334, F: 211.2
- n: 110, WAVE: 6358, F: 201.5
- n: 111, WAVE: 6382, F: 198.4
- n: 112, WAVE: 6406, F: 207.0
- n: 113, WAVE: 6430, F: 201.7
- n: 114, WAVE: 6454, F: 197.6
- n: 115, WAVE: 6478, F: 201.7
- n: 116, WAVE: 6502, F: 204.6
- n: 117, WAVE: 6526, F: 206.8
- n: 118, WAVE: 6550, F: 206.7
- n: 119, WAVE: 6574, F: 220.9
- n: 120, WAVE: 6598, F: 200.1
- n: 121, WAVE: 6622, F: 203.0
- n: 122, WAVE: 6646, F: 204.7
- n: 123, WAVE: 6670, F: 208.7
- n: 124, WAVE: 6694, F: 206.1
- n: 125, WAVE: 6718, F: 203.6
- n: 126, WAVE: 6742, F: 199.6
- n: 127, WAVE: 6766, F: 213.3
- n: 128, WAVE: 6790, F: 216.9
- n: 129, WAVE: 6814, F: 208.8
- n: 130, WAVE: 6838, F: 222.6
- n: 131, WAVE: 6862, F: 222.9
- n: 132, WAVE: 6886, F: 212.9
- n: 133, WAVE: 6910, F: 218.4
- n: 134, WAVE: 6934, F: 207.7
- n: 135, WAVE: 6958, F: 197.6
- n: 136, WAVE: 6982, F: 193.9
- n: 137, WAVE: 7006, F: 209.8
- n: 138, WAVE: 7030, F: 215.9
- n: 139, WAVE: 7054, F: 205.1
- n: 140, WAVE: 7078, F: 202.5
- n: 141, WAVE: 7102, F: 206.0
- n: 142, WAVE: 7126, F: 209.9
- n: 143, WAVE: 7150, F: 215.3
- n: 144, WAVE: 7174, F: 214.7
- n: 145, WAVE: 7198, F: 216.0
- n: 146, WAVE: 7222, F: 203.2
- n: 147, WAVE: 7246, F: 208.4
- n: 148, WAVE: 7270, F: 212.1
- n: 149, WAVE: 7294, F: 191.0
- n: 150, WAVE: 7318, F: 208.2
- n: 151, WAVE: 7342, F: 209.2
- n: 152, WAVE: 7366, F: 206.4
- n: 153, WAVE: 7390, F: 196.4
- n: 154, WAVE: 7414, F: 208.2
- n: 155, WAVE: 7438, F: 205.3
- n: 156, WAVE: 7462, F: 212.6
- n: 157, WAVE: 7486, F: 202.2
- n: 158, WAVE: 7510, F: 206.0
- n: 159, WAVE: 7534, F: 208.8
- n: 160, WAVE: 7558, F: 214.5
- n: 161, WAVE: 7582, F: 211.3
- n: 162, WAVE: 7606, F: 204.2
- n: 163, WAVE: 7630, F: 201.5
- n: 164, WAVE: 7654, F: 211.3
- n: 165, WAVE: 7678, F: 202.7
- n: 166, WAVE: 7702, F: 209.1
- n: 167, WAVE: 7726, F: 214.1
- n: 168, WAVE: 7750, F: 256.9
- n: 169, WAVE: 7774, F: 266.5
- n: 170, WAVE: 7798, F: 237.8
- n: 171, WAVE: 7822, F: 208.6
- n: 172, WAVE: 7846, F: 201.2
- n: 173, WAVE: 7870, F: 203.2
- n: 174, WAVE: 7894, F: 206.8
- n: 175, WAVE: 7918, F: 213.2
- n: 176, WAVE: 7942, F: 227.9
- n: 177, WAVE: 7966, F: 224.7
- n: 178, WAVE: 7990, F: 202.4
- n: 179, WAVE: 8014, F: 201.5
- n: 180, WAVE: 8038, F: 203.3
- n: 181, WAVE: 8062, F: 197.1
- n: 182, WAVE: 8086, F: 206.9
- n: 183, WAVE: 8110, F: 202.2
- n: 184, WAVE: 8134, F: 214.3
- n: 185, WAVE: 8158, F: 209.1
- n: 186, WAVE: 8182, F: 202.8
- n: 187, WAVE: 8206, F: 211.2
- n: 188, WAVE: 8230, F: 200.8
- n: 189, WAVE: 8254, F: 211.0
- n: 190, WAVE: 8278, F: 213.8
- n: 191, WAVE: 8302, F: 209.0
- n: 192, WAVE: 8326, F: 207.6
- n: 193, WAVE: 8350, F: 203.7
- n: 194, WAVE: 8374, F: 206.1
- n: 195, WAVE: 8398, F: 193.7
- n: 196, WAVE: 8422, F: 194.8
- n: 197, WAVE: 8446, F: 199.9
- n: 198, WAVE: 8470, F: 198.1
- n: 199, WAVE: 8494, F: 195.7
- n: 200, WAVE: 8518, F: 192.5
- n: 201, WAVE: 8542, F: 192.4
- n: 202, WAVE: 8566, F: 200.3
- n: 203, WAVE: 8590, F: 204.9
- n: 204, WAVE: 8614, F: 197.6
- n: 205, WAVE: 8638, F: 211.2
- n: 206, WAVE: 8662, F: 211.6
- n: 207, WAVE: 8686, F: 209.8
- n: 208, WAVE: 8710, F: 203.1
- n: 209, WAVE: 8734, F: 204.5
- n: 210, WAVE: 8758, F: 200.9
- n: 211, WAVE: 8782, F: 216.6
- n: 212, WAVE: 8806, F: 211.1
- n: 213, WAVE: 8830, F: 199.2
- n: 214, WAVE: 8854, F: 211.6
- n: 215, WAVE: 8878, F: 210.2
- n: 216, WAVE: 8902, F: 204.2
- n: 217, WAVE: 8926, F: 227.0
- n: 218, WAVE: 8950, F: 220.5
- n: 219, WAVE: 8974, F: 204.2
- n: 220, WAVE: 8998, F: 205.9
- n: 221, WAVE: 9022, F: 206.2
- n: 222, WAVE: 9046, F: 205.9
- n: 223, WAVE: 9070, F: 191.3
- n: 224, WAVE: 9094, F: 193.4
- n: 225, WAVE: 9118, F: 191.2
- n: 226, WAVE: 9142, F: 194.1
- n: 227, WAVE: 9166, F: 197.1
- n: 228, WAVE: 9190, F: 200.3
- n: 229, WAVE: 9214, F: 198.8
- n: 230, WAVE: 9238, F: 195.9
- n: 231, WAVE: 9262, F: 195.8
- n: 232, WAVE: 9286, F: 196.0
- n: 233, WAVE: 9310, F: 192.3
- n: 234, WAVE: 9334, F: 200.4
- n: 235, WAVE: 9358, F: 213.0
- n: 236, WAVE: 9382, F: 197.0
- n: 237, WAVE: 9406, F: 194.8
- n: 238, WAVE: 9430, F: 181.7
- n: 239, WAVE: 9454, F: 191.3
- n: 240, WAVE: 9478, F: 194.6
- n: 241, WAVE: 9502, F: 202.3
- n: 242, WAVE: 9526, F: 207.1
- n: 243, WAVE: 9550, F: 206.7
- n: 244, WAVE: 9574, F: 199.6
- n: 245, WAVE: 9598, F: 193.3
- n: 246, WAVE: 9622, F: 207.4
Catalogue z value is 0.18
